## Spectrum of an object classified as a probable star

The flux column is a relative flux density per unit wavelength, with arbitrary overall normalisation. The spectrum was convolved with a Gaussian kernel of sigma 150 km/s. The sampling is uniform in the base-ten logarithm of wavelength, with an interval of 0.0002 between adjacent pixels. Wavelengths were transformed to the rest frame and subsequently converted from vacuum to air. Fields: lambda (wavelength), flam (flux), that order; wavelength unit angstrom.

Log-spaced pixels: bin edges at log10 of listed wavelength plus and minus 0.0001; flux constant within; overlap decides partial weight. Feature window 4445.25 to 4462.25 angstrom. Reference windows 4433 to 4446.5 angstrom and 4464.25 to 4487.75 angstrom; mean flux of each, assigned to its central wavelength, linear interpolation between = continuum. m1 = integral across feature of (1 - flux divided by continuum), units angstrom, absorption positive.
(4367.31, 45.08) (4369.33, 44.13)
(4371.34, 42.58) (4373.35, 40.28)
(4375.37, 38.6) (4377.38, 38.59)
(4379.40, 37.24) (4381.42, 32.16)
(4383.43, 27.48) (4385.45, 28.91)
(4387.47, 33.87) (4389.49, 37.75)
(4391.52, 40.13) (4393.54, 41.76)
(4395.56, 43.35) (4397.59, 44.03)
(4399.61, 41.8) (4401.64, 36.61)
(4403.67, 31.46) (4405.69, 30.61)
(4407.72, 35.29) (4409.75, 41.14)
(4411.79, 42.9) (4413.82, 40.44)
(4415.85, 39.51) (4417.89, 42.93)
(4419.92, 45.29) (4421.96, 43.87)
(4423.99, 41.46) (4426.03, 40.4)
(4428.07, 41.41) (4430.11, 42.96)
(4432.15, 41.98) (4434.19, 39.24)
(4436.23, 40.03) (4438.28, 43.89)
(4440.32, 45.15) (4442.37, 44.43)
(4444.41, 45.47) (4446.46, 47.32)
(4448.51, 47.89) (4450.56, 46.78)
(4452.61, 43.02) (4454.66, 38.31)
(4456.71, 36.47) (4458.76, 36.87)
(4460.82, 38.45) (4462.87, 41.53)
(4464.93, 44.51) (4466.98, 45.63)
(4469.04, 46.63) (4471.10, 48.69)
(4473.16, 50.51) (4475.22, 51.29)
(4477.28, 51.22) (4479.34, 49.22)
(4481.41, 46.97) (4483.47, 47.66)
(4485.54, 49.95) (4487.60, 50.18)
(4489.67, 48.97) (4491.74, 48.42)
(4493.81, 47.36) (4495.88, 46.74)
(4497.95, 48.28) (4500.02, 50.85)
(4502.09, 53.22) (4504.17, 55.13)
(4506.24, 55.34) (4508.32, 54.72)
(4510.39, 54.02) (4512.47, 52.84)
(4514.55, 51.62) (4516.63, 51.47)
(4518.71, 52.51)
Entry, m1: 1.3 angstrom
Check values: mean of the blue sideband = 43.4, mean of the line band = 41.9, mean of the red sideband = 48.5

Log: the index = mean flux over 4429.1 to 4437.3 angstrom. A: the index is 41.1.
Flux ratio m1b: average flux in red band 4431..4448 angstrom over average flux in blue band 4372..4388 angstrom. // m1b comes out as 1.25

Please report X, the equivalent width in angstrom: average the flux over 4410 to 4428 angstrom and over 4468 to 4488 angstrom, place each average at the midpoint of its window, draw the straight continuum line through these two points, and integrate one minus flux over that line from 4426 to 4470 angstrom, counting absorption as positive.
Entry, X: 2.7 angstrom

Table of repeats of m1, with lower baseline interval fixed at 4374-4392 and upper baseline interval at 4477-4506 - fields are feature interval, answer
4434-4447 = -0.3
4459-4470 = 0.8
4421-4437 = -0.1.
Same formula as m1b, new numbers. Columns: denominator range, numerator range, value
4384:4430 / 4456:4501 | 1.19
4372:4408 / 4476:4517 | 1.38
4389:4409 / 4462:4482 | 1.24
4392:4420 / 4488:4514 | 1.29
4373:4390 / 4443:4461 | 1.23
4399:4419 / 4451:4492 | 1.20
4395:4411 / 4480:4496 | 1.28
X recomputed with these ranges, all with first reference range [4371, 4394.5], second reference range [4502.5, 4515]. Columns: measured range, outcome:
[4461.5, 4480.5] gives 0.5 angstrom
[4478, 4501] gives 1.2 angstrom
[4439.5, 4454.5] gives 0.0 angstrom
